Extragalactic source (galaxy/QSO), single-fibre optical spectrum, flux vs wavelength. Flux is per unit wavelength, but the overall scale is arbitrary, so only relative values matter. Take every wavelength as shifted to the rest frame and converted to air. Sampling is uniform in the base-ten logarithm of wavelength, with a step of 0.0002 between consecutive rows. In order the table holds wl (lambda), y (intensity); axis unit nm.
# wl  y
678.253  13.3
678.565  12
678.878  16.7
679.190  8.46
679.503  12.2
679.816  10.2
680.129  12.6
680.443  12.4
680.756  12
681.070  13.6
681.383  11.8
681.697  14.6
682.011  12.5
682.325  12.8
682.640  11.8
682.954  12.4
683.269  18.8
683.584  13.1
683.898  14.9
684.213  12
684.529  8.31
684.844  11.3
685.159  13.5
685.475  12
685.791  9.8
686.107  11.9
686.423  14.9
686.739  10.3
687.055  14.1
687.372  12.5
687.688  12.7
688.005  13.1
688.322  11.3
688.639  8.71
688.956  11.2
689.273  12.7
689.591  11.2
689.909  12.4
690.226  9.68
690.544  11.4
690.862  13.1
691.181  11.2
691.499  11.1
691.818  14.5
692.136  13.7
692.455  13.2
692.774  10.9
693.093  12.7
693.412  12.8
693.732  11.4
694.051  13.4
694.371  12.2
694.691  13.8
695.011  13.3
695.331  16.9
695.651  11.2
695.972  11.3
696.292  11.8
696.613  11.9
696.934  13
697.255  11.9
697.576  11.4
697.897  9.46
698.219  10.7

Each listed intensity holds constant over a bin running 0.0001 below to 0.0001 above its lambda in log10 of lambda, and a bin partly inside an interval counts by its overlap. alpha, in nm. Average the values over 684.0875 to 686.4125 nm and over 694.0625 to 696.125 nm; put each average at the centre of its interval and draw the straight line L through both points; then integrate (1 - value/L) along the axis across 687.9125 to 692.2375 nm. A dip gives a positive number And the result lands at 0.19 nm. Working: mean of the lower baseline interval 11.5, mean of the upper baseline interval 13.1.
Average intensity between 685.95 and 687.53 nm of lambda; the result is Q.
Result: 12.7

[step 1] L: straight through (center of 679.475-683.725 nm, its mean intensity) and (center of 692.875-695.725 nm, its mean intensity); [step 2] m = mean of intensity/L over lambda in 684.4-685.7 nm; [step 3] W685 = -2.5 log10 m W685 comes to 0.15 mag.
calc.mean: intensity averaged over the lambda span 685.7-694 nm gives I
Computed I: 12.1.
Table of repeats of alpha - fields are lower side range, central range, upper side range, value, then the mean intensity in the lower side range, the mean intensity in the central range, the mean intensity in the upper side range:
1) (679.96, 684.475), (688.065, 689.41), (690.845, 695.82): 0.19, 13.1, 11.1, 12.8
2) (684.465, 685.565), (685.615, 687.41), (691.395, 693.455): -0.07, 11.5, 12.2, 12.7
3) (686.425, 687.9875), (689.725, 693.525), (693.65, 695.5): 0.30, 12.7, 12.2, 13.6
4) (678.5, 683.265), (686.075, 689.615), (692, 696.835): 0.16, 12.6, 12.1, 12.7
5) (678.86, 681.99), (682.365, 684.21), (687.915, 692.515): -0.27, 12.3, 13.9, 11.9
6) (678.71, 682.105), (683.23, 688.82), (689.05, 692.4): 0.01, 12.5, 12.3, 12.1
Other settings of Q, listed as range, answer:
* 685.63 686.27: 10.9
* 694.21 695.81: 13.5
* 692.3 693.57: 12.4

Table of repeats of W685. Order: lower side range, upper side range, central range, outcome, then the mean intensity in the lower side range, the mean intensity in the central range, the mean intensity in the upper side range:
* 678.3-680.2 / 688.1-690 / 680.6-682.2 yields -0.09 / 12.1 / 12.9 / 11.3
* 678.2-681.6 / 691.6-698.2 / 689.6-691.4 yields 0.08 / 12.3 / 11.5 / 12.5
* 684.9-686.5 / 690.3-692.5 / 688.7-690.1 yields 0.07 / 12.2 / 11.6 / 12.5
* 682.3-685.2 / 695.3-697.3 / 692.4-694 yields 0.02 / 12.9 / 12.2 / 12.3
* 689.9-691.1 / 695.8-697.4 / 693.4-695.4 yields -0.13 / 11.5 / 13.3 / 12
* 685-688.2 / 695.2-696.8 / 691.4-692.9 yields -0.02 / 12.5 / 12.8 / 12.5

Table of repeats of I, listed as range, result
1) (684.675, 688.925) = 12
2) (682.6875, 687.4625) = 12.6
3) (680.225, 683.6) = 13.2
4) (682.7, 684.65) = 13.3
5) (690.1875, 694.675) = 12.4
